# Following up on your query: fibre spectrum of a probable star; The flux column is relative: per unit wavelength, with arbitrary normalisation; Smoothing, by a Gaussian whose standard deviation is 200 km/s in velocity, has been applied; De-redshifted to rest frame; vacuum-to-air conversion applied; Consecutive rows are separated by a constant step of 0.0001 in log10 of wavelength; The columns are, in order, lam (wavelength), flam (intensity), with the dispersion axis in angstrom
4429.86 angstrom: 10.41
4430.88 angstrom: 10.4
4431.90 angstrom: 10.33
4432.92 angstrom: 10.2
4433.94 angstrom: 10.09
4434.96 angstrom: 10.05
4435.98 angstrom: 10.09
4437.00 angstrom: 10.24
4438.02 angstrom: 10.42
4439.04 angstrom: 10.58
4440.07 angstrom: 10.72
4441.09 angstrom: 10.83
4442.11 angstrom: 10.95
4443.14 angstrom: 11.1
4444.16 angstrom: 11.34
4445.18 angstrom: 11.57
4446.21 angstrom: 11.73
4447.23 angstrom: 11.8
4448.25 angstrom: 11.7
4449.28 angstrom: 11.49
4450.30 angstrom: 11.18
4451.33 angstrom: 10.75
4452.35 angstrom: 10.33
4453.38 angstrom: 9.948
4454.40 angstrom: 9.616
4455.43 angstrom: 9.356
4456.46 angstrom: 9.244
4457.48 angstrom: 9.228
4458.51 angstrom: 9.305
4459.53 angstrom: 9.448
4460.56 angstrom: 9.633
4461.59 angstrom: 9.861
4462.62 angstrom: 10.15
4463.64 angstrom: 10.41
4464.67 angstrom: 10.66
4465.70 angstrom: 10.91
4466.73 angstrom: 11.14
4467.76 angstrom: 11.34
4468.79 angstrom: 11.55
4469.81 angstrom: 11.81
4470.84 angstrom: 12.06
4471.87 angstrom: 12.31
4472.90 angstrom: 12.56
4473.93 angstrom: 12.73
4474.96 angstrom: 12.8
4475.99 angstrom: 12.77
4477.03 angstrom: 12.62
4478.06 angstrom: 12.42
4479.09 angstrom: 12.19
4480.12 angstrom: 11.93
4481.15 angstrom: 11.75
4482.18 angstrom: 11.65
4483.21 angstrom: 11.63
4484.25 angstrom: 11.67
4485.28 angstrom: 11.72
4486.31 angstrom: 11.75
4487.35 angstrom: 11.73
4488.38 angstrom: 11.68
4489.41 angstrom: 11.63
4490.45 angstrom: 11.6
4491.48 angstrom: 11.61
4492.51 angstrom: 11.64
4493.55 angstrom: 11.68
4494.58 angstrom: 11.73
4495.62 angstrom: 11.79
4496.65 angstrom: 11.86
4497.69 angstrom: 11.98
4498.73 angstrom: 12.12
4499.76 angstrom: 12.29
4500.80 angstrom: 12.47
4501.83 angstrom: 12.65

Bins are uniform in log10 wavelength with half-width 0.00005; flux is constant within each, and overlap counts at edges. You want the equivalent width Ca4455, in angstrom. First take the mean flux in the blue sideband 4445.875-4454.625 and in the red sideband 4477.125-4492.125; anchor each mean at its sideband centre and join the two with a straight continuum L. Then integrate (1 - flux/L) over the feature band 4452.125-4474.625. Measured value 1.3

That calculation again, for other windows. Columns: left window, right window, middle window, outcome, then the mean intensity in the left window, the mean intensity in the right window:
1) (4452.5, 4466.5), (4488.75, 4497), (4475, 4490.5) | -1.15 angstrom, 9.87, 11.7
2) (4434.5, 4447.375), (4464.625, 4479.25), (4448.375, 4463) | 1.78 angstrom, 10.9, 12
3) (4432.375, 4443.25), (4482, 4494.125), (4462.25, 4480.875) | -0.88 angstrom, 10.5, 11.7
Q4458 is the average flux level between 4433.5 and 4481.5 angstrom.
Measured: 11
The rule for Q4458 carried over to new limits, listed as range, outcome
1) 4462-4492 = 11.7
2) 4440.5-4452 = 11.3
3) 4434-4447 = 10.8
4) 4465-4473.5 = 11.7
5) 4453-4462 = 9.51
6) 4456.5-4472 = 10.6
